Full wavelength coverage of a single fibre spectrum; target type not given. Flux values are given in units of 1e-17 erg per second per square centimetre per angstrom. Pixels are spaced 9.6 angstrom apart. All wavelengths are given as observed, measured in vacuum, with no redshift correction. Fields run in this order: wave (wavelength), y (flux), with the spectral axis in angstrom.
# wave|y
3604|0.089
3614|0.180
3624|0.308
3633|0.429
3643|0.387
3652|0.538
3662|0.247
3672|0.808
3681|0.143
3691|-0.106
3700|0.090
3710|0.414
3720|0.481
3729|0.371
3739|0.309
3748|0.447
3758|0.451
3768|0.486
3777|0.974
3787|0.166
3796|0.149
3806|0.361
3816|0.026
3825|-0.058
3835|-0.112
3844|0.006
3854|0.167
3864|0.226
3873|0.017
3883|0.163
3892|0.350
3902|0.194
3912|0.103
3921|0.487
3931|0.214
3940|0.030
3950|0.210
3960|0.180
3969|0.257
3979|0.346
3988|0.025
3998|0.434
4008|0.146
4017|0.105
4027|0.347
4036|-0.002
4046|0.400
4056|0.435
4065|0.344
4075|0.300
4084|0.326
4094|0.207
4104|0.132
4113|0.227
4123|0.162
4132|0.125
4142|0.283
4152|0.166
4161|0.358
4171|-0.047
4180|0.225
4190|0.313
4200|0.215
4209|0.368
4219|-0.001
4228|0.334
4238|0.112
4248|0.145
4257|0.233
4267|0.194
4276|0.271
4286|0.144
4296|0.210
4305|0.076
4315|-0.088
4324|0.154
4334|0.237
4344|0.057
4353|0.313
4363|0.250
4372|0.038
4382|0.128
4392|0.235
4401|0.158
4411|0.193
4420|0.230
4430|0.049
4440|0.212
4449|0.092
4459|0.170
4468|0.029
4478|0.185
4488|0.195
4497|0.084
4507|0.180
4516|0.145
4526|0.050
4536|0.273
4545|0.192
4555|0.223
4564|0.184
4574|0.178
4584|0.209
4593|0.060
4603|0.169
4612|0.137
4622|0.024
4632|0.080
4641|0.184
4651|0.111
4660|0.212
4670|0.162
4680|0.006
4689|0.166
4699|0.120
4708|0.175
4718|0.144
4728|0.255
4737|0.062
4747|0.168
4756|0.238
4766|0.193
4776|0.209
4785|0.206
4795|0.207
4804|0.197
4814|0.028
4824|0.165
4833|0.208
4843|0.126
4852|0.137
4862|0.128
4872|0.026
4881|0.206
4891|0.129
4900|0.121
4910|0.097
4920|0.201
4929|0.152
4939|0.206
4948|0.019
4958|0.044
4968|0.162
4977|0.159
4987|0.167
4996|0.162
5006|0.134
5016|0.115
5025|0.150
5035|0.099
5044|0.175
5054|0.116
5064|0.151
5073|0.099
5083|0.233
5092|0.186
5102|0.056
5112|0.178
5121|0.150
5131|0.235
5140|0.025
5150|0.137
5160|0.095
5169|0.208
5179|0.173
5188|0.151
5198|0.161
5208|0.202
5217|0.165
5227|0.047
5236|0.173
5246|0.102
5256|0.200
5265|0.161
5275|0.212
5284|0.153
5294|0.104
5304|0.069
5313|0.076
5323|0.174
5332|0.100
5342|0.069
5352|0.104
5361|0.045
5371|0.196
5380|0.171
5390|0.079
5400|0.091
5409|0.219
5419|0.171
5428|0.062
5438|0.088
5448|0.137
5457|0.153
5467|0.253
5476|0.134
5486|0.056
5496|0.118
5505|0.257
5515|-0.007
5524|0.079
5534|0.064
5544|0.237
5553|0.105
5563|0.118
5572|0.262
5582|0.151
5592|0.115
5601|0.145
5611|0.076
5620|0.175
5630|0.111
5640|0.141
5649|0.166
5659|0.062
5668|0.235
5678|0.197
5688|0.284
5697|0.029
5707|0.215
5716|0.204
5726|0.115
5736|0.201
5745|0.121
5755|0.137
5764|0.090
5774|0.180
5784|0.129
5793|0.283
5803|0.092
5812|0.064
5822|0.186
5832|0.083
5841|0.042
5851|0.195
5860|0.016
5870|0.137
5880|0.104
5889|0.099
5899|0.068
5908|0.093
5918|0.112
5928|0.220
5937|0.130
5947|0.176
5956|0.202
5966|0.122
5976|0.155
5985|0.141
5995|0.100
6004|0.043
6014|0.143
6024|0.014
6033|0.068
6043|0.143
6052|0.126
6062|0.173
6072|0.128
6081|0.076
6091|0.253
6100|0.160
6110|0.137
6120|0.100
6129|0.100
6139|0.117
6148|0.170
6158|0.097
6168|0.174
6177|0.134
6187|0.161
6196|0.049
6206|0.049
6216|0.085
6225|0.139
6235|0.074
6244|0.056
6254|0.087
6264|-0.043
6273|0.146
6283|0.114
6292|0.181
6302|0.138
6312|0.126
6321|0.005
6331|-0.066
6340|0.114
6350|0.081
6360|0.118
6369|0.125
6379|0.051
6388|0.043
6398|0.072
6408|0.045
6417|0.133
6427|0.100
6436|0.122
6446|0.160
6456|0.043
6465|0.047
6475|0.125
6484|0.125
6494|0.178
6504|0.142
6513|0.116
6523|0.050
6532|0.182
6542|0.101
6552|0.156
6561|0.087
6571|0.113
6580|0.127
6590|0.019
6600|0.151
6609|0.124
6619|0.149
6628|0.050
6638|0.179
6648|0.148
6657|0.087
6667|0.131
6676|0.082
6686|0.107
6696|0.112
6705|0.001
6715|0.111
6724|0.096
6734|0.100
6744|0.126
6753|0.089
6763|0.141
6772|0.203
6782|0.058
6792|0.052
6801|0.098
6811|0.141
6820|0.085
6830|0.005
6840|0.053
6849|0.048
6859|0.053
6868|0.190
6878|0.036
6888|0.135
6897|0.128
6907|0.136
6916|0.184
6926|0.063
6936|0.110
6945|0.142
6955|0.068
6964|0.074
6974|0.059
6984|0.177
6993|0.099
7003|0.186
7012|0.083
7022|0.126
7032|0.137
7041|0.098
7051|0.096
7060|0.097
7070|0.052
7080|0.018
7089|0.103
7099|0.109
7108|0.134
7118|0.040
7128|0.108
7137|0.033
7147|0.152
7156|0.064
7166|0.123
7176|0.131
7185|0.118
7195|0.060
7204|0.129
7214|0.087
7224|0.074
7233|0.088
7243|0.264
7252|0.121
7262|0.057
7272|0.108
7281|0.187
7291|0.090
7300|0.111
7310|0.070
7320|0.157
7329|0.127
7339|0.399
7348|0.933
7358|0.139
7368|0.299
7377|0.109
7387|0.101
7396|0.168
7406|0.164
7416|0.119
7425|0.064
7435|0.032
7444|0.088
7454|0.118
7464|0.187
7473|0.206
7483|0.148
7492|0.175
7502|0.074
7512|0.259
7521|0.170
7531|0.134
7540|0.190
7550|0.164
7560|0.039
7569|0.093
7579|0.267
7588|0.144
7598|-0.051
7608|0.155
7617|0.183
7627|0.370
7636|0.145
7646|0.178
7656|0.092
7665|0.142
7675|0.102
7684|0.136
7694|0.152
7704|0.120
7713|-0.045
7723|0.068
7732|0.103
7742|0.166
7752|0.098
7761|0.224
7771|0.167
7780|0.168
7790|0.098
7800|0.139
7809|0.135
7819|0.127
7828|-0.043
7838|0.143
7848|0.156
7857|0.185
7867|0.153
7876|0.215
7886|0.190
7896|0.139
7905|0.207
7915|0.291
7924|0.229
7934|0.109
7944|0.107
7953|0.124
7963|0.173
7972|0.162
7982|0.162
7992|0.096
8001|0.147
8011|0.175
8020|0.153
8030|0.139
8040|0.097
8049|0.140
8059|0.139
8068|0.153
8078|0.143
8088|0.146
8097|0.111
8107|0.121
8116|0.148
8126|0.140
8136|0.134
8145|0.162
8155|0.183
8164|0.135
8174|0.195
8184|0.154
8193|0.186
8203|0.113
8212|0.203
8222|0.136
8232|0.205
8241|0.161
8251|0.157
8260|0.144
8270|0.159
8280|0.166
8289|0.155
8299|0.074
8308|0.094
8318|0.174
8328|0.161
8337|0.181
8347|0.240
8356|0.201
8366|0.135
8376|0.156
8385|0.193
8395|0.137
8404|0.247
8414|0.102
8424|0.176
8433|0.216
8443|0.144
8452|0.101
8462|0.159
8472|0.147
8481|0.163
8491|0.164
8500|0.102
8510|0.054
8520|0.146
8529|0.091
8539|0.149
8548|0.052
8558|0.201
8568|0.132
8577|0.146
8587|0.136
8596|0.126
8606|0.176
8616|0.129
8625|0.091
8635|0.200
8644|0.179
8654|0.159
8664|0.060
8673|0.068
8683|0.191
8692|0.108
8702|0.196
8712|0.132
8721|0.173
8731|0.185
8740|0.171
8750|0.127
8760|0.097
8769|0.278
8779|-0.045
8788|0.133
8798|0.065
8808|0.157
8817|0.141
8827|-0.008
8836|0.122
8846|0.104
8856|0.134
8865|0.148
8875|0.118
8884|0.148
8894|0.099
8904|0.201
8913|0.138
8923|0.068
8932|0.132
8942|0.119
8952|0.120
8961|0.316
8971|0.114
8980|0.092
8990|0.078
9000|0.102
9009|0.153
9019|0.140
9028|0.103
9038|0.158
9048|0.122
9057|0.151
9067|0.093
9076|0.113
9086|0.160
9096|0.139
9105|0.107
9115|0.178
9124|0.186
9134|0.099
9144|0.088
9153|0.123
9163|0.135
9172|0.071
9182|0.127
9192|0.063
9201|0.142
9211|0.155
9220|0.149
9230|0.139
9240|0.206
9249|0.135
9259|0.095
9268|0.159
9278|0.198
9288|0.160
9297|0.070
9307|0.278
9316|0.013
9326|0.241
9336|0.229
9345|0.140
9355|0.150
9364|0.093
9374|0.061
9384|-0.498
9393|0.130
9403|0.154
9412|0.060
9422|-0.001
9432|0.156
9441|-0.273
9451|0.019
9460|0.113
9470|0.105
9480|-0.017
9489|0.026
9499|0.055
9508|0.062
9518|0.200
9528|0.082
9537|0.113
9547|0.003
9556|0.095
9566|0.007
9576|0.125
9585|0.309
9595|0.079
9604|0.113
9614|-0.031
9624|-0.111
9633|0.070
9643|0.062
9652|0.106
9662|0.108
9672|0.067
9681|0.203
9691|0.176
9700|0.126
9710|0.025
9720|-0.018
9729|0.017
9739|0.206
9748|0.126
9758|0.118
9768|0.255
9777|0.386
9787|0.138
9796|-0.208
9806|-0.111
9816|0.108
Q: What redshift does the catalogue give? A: 0.970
